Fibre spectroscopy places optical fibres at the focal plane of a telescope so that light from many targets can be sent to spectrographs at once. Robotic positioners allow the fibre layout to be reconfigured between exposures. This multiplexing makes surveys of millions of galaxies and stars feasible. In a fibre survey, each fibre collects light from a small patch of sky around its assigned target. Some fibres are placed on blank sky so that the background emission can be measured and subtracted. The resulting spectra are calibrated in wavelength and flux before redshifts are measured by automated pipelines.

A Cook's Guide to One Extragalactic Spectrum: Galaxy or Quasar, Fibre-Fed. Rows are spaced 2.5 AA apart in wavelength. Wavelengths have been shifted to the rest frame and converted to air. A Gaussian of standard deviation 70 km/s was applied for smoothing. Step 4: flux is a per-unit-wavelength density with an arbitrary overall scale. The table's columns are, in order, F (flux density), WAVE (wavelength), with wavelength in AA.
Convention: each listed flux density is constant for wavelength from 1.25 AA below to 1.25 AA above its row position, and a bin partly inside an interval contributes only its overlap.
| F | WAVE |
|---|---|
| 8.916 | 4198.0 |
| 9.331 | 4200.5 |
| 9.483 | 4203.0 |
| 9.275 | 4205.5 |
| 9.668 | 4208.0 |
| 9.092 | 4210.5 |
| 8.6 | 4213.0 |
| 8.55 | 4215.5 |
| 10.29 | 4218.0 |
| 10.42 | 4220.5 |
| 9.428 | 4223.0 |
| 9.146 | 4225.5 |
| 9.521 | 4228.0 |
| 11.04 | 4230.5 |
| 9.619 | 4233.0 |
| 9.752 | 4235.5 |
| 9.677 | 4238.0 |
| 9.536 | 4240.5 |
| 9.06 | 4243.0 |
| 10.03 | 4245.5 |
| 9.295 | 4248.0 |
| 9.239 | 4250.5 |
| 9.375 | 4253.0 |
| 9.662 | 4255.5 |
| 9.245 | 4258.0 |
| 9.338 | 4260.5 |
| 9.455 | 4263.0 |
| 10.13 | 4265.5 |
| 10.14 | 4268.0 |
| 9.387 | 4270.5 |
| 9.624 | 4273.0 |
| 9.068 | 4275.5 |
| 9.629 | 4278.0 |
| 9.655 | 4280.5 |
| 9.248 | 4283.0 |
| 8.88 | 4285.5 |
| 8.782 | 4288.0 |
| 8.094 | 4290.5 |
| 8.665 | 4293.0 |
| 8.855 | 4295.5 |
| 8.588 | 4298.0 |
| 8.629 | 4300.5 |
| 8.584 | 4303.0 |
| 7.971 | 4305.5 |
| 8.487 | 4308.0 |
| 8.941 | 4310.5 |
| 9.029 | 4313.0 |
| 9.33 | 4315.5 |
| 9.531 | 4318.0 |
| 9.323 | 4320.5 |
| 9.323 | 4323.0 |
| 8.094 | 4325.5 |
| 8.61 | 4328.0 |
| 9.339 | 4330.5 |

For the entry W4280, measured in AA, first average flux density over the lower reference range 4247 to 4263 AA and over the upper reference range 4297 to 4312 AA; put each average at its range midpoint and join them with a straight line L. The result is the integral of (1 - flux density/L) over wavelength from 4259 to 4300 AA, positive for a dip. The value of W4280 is -1.13 AA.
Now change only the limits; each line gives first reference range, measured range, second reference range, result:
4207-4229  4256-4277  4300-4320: -1.0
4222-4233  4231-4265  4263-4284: 0.6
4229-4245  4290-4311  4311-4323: 1.9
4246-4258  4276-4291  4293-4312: -0.3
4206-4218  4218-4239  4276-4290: -1.6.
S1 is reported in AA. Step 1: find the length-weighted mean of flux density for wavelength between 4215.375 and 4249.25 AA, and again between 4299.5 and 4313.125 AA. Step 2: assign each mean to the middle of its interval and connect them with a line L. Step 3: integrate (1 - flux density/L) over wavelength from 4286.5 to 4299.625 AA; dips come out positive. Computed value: 0.3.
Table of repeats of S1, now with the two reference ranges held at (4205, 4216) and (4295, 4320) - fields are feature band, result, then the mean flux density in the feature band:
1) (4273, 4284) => -0.7 AA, 9.43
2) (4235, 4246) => -0.7 AA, 9.57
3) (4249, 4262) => -0.6 AA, 9.37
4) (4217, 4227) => -0.9 AA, 9.8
